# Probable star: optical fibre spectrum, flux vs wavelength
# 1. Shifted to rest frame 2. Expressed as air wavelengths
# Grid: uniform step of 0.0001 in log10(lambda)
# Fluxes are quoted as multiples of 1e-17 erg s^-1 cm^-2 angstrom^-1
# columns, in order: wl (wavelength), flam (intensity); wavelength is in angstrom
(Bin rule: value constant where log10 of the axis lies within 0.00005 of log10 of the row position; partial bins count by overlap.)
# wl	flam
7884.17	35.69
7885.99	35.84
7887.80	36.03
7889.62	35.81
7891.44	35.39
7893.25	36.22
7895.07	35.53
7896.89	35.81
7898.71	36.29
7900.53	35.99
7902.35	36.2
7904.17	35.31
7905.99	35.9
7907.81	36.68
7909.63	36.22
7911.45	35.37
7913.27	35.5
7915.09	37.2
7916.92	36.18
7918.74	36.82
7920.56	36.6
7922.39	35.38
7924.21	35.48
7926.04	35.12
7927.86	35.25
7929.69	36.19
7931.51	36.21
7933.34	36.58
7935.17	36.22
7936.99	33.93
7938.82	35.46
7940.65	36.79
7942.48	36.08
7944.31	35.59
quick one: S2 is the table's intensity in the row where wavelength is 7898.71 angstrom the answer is 36.29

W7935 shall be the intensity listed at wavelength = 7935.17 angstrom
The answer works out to 36.22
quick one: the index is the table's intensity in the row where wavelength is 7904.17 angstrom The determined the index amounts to 35.31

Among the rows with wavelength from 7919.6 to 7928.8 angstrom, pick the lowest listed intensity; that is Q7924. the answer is 35.12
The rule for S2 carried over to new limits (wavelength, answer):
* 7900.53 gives 35.99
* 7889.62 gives 35.81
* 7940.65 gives 36.79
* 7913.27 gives 35.5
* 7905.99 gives 35.9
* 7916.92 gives 36.18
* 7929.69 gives 36.19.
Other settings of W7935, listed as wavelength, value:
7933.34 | 36.58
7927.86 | 35.25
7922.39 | 35.38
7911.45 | 35.37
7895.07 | 35.53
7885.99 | 35.84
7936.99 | 33.93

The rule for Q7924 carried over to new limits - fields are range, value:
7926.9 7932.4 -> 35.25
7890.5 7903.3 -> 35.39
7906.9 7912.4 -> 35.37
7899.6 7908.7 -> 35.31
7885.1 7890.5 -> 35.81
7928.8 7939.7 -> 33.93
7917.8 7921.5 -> 36.6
